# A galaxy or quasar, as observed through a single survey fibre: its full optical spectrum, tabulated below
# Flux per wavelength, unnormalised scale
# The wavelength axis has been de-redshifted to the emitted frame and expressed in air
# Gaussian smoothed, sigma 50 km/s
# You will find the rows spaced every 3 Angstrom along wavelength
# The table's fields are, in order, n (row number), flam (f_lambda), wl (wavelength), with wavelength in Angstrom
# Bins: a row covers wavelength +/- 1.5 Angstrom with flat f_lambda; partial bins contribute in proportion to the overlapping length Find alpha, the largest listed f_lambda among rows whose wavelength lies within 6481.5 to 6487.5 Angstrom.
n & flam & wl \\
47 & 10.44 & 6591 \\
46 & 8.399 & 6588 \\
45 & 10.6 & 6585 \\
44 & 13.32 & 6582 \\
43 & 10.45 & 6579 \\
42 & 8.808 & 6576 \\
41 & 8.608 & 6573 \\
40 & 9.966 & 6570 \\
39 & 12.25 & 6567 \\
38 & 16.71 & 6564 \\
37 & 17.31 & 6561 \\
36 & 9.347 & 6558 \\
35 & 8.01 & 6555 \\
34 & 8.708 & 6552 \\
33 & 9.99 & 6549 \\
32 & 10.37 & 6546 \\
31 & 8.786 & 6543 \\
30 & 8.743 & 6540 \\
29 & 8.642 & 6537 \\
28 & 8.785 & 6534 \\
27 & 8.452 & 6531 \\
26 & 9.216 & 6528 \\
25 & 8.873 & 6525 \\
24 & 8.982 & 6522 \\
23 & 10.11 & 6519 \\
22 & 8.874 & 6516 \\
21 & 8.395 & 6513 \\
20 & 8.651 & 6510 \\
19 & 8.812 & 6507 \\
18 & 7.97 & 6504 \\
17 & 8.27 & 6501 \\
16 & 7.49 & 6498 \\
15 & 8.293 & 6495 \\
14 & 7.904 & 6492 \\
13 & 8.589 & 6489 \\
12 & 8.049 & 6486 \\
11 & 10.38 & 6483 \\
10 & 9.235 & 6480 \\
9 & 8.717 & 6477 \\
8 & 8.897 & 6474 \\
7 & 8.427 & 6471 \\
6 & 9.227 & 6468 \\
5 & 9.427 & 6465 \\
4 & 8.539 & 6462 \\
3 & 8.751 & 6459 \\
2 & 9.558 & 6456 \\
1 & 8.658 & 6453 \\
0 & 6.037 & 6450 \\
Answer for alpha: 10.38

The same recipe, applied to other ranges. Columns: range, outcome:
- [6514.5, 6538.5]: 10.11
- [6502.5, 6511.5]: 8.812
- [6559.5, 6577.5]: 17.31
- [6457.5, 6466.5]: 9.427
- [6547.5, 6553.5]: 9.99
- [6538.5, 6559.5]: 10.37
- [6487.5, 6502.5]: 8.589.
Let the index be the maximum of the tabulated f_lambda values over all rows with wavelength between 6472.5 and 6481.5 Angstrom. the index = 9.235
